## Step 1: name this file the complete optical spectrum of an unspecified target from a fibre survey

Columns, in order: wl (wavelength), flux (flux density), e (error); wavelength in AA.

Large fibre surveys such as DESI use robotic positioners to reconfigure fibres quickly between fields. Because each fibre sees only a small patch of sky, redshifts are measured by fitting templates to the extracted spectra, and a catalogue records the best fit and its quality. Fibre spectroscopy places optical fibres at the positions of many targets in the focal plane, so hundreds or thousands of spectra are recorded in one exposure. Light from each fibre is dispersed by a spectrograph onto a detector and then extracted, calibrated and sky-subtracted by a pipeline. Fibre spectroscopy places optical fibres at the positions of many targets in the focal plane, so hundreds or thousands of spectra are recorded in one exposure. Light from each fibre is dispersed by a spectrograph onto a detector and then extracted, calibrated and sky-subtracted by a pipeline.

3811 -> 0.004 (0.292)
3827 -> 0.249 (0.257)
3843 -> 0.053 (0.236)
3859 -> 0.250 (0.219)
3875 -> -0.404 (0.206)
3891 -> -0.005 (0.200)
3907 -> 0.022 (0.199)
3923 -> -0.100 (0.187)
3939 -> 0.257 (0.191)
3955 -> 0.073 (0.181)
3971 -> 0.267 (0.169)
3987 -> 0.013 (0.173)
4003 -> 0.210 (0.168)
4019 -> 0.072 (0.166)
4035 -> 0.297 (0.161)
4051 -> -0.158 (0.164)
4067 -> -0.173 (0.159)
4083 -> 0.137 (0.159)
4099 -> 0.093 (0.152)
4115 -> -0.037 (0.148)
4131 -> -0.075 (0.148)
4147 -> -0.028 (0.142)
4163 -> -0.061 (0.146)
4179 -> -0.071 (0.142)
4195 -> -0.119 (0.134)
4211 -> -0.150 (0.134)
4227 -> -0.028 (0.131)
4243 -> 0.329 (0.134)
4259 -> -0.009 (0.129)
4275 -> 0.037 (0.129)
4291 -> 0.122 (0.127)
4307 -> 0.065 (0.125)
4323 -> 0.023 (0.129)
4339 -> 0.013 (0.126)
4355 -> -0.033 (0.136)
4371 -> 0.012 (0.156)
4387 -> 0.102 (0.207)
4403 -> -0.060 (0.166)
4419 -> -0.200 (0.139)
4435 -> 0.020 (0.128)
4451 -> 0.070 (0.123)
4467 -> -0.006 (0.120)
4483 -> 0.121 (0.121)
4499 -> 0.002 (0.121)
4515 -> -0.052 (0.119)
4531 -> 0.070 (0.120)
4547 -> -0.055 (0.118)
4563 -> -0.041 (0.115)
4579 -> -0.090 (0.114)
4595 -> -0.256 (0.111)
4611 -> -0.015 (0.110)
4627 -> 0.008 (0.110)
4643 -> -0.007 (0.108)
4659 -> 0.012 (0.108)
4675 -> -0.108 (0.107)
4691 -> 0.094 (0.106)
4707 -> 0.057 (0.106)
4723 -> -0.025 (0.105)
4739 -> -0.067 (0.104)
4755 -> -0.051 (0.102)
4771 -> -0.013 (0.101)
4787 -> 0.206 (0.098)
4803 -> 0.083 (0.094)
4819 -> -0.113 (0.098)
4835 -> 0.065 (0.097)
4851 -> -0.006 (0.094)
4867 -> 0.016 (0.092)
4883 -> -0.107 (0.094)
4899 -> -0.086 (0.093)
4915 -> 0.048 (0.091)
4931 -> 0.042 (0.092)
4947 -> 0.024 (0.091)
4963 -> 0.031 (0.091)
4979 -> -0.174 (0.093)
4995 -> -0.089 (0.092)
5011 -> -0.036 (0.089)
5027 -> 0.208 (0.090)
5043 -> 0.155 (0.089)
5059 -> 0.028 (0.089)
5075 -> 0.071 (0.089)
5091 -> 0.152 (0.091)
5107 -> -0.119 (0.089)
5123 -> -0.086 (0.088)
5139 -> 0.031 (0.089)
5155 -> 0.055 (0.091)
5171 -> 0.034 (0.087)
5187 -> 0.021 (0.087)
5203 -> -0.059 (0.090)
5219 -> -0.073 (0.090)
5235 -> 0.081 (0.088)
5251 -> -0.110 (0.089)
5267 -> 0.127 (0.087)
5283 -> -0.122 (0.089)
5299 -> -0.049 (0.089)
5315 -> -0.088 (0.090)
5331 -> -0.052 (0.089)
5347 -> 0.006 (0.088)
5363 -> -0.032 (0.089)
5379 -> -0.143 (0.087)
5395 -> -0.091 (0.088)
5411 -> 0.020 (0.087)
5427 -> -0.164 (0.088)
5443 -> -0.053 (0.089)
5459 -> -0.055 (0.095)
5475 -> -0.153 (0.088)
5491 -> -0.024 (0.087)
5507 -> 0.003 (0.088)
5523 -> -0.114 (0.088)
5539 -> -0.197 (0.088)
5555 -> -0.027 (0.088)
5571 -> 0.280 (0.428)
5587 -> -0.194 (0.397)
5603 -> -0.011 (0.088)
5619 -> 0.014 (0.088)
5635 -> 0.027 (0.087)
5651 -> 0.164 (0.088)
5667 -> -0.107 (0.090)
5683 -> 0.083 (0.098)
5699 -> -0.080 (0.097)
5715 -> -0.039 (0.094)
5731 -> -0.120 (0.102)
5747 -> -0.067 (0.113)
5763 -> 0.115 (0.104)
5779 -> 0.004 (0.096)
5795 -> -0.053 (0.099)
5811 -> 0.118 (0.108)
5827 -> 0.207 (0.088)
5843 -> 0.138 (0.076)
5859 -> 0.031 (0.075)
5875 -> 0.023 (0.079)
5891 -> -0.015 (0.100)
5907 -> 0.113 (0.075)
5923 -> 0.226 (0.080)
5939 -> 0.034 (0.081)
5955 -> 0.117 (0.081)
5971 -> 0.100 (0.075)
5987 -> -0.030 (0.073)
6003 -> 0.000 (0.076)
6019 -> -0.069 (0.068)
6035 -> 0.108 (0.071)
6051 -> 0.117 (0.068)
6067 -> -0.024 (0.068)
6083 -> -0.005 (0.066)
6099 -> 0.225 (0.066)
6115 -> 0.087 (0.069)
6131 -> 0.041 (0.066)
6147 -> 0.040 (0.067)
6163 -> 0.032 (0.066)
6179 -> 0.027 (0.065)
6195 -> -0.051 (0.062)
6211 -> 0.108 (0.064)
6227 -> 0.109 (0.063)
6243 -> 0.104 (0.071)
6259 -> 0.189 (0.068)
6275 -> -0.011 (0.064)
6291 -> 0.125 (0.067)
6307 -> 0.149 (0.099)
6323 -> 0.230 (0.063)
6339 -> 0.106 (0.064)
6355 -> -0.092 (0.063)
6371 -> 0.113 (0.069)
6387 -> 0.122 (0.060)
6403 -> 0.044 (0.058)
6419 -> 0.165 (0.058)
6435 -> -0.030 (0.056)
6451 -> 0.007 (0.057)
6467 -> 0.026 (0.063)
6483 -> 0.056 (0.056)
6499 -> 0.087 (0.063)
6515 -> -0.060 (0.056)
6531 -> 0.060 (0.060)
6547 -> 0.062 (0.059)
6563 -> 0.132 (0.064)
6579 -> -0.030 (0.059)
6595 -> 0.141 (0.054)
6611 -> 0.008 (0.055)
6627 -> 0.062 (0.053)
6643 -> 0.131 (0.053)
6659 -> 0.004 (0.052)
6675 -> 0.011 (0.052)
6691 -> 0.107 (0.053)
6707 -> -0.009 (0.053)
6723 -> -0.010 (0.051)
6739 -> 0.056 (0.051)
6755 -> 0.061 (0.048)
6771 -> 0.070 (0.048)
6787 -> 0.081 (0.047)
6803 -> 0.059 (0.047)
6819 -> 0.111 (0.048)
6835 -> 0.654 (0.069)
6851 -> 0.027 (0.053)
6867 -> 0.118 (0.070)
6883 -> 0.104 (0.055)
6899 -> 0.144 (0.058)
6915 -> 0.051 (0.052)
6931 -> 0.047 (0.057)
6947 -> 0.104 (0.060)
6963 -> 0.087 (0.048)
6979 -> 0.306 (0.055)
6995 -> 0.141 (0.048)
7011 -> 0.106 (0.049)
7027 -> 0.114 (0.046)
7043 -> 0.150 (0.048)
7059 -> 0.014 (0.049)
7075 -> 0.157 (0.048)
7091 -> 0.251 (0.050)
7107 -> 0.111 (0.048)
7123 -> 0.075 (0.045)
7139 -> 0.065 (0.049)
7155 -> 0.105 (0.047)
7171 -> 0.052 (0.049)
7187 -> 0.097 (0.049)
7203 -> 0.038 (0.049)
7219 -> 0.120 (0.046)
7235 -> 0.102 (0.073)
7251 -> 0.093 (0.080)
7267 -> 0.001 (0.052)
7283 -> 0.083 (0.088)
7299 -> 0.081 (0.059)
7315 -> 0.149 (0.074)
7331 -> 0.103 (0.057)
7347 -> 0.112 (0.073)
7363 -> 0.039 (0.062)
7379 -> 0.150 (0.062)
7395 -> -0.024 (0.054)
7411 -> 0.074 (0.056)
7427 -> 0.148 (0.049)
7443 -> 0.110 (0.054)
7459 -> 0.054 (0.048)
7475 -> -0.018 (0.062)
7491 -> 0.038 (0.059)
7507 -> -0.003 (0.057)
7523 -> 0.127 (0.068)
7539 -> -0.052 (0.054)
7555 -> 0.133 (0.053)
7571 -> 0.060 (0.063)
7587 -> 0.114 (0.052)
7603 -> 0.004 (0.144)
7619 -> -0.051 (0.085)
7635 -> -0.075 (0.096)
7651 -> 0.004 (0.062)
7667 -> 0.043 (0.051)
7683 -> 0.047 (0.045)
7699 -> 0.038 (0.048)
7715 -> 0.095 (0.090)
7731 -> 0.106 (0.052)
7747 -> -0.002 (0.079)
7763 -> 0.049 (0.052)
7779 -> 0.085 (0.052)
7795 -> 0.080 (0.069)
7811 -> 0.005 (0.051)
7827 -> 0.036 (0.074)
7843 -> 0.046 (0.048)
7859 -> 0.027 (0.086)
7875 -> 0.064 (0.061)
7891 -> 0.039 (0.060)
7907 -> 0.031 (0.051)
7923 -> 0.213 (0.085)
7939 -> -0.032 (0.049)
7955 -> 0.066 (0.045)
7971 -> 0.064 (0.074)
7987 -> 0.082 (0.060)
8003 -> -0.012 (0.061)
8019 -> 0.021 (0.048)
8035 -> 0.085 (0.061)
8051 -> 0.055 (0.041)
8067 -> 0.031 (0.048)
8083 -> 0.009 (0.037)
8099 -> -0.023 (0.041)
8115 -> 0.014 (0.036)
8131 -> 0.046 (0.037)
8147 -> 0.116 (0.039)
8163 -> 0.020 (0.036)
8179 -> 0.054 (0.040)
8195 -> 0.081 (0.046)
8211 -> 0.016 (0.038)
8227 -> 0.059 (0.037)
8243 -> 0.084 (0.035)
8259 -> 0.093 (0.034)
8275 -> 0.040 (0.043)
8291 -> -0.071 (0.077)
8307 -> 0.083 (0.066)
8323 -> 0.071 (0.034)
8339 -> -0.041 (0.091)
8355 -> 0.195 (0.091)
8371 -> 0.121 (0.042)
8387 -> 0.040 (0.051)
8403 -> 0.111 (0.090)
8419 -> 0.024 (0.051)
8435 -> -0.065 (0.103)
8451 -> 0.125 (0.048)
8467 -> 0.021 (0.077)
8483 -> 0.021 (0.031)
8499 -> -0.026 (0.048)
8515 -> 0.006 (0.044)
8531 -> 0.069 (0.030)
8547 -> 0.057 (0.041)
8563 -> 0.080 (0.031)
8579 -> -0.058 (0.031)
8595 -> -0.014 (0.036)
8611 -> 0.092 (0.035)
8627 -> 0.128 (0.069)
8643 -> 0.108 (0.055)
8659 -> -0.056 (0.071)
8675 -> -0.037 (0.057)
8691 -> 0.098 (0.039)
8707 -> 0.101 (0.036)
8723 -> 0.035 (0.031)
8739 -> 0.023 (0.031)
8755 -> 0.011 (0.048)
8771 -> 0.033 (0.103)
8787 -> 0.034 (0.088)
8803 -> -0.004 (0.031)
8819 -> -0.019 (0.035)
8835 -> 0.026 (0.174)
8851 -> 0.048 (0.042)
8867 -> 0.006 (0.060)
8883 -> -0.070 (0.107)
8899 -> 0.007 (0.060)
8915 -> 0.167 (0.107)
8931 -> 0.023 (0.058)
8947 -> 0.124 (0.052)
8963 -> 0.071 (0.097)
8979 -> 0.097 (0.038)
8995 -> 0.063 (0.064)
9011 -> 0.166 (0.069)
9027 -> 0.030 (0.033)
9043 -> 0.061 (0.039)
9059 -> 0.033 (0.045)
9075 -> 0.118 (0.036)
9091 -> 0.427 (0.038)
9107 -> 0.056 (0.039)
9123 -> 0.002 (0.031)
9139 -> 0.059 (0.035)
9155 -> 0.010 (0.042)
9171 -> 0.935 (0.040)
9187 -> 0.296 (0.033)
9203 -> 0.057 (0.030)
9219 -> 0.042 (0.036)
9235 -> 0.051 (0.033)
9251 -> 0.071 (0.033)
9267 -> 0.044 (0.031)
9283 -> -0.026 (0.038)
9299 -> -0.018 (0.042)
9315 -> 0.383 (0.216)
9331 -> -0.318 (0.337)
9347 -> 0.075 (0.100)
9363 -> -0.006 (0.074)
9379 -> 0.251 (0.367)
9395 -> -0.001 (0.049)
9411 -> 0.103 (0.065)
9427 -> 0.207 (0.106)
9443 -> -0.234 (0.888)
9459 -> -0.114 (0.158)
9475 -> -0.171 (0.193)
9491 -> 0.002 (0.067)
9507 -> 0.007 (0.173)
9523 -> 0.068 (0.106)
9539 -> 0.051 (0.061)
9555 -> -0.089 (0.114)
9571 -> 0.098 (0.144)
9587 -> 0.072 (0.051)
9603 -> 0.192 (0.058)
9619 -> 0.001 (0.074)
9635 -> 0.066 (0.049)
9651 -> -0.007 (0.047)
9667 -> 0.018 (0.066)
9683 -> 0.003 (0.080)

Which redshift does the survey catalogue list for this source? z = 0.832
